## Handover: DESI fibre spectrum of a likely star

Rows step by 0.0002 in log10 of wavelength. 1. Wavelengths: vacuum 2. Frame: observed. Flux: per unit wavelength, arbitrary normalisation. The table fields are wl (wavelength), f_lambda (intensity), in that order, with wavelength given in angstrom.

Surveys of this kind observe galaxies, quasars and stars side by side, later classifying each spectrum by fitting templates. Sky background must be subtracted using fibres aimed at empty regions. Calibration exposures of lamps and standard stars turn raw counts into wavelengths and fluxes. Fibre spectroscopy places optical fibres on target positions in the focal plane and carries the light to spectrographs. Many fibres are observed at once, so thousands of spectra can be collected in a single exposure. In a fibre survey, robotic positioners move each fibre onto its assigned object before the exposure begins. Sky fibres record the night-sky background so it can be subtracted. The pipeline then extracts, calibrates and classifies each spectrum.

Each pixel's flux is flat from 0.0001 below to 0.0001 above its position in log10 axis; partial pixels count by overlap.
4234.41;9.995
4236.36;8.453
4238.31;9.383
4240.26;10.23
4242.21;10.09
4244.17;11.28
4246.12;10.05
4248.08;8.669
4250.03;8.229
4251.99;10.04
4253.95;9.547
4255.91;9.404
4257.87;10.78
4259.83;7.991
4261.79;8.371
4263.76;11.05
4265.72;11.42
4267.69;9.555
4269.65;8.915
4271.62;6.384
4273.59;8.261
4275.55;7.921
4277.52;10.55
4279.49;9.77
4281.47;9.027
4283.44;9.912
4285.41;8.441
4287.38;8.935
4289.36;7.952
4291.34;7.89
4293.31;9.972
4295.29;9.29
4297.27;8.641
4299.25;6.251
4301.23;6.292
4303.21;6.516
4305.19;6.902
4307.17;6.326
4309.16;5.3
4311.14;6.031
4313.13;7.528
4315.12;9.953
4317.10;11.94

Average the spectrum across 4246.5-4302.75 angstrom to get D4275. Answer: 8.9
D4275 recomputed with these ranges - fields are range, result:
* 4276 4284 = 9.67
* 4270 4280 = 8.54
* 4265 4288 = 9.07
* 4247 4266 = 9.48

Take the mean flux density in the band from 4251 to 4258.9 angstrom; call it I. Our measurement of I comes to 9.93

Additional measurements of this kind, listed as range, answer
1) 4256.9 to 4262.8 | 9.05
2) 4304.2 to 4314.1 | 6.41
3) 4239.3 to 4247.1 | 10.4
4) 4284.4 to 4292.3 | 8.31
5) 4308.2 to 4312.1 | 5.67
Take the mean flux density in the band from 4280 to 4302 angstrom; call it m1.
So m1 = 8.47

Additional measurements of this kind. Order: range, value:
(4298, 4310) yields 6.33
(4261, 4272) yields 9.45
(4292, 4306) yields 7.71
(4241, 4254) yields 9.72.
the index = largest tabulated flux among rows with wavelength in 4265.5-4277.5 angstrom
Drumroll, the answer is 11.42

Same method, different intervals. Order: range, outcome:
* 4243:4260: 11.28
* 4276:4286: 10.55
